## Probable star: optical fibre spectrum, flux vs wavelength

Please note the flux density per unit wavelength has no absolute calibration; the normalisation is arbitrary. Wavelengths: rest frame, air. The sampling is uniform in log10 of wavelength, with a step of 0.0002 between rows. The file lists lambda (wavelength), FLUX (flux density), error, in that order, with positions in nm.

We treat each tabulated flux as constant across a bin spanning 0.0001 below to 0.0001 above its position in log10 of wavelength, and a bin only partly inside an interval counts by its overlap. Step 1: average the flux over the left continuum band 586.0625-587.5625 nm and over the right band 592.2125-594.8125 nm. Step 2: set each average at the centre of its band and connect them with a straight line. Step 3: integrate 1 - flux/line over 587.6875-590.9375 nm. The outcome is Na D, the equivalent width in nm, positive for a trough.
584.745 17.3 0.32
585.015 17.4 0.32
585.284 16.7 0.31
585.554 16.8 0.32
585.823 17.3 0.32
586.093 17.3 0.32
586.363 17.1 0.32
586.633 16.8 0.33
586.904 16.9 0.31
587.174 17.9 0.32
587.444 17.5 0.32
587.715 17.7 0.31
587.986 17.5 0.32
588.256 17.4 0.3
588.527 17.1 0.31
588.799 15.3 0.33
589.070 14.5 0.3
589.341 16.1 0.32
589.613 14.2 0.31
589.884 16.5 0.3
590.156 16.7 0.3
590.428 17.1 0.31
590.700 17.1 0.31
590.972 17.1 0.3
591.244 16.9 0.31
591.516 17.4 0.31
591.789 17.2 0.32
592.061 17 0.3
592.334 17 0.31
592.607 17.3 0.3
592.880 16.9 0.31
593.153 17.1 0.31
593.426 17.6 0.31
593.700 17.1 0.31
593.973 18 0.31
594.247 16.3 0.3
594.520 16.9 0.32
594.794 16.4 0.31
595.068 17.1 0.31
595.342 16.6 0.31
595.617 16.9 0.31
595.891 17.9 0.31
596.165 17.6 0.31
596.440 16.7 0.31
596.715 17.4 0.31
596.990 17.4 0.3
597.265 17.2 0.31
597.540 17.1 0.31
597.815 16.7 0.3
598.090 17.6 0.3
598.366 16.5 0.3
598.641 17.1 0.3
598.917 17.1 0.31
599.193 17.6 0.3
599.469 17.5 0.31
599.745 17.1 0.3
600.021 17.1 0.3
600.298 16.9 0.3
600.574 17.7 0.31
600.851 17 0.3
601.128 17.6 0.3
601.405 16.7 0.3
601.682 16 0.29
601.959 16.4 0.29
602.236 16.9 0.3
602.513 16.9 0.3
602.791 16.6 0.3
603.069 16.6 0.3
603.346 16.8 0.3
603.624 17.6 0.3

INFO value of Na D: 0.15 nm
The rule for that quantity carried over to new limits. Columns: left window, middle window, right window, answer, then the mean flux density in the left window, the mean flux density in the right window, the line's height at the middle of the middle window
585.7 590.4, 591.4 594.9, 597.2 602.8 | -0.05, 16.7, 17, 16.8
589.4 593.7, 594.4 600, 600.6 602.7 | -0.09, 16.9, 16.8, 16.8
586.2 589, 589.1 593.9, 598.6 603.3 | 0.06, 17.1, 17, 17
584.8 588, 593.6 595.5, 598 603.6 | 0.02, 17.2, 17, 17.1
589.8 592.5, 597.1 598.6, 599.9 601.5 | 0.01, 17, 17.2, 17.1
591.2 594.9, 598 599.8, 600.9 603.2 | -0.04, 17.1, 16.7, 16.9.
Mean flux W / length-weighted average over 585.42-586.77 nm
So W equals 17.1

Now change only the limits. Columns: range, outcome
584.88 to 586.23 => 17.1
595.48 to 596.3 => 17.5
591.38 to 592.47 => 17.1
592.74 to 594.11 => 17.3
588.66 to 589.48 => 15.3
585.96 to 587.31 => 17.2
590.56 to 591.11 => 17.1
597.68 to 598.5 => 16.9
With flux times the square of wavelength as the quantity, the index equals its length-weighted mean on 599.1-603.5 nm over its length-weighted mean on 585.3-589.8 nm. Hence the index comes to 1.06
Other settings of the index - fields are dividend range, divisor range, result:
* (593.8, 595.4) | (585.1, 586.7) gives 1.02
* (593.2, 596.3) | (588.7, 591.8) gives 1.07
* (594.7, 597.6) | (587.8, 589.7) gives 1.09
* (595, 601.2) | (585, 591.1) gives 1.06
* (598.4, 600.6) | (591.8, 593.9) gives 1.02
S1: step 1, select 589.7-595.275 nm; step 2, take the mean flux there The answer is 17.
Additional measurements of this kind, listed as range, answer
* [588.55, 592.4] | 16.4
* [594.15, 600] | 17.1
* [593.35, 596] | 17.1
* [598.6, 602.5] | 17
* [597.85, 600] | 17.2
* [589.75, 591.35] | 16.9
